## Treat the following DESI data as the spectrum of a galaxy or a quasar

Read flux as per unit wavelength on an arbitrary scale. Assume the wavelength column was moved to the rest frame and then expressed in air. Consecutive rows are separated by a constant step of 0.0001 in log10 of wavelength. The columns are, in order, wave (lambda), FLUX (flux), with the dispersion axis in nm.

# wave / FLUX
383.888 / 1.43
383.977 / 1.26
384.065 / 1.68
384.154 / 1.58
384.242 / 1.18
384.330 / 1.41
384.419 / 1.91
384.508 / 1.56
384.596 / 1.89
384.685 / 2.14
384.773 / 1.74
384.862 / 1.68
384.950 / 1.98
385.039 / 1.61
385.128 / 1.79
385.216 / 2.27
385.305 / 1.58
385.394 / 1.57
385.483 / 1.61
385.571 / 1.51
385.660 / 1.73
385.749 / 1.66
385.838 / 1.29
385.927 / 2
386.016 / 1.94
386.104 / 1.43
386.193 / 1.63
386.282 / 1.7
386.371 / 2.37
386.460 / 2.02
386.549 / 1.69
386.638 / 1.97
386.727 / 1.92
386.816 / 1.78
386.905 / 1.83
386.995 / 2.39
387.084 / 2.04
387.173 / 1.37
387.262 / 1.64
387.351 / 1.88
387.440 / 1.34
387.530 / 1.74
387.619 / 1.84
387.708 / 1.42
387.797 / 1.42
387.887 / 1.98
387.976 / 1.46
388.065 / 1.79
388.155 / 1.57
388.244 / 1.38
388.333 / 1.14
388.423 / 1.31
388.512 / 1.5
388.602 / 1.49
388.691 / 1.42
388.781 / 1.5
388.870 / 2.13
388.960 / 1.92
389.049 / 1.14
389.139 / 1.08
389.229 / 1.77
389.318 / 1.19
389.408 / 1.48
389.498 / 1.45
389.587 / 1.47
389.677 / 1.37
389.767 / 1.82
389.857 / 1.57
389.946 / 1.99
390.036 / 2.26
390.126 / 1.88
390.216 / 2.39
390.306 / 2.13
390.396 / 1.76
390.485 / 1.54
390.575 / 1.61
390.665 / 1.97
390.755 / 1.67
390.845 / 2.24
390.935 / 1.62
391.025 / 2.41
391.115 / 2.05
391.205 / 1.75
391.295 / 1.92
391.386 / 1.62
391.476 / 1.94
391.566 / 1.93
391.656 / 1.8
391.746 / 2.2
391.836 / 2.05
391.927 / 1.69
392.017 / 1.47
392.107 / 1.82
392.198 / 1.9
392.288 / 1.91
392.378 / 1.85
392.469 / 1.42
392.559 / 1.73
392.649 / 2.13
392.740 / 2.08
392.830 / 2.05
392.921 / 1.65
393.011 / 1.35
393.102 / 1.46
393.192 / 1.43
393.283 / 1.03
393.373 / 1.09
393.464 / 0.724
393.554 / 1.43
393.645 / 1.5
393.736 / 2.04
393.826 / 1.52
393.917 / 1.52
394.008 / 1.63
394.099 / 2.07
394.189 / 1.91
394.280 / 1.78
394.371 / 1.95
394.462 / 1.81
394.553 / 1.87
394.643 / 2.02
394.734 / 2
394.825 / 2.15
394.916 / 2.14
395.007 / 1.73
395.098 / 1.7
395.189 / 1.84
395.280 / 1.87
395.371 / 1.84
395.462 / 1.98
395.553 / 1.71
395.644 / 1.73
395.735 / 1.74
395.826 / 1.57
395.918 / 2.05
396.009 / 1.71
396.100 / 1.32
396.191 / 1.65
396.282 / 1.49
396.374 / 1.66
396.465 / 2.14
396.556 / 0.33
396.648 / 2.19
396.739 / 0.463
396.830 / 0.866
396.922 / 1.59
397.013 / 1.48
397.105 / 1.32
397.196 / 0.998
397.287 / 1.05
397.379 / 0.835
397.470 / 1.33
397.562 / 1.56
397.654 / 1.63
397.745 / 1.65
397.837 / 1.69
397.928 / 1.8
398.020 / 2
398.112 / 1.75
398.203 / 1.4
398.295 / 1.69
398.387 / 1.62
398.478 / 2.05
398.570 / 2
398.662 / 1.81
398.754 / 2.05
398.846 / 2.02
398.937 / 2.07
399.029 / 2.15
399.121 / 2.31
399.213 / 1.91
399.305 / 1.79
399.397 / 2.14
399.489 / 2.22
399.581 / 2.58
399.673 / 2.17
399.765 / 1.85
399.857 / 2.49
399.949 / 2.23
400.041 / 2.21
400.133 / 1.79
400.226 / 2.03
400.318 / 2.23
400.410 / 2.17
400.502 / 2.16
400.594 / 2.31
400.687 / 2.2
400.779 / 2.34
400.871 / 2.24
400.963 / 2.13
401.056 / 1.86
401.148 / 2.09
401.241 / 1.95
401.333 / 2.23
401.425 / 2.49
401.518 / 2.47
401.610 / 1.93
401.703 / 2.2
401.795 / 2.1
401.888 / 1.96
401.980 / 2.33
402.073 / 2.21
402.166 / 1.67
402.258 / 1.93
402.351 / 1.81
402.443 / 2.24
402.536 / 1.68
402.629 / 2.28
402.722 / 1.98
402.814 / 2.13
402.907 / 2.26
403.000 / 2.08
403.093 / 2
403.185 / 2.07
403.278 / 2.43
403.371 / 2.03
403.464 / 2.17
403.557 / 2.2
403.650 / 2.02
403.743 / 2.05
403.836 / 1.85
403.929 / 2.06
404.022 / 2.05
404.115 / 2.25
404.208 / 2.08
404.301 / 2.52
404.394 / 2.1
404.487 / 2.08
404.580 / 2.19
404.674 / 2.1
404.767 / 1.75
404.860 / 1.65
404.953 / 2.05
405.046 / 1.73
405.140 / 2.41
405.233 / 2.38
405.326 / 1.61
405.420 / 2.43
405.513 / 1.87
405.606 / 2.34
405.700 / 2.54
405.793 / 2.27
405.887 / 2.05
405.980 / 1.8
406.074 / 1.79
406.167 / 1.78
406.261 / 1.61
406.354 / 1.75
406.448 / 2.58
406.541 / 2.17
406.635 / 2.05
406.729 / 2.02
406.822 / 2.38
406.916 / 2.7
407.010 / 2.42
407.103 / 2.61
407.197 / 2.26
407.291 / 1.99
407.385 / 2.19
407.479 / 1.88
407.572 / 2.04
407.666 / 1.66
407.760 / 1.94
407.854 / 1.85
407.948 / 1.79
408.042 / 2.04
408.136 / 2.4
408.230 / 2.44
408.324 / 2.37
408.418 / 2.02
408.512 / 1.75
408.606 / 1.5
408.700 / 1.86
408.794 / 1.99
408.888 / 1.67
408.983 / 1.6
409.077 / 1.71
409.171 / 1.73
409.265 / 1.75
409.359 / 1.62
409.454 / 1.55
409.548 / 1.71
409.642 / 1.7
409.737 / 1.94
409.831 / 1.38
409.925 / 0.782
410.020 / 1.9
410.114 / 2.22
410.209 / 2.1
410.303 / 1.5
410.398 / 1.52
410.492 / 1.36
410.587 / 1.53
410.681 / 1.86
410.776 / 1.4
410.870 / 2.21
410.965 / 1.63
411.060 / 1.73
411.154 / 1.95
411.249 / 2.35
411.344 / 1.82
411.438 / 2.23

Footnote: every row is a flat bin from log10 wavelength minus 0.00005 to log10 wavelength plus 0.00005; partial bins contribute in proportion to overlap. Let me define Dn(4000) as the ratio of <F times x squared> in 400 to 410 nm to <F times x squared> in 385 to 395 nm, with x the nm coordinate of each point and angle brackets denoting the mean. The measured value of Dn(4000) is 1.27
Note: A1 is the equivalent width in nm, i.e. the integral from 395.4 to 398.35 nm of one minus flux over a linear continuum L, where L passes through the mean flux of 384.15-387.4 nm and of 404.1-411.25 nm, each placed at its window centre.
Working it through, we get 0.548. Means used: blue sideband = 1.77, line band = 1.51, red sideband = 1.95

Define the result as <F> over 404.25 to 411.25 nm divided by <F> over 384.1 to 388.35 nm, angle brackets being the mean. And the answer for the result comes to 1.1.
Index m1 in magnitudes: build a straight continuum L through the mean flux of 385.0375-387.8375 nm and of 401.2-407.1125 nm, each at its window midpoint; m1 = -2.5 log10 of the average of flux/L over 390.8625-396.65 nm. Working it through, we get 0.09 mag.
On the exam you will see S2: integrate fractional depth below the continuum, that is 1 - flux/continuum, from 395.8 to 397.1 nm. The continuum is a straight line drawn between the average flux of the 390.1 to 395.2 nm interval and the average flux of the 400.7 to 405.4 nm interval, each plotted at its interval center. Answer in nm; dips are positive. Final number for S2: 0.30 nm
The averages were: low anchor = 1.79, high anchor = 2.09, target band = 1.46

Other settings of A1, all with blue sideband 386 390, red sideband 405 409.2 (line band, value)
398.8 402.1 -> -0.43 nm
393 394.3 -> 0.20 nm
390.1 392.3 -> -0.22 nm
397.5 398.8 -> 0.07 nm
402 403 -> -0.04 nm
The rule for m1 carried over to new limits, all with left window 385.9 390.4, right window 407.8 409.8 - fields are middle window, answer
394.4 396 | -0.07 mag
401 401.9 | -0.19 mag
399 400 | -0.21 mag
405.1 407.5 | -0.17 mag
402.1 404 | -0.13 mag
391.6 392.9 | -0.08 mag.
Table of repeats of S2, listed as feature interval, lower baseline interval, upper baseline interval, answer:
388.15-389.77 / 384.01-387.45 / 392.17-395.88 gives 0.255 nm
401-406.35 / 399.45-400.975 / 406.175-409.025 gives 0.144 nm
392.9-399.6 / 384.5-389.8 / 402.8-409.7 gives 0.619 nm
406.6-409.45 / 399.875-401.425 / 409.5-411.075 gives -0.336 nm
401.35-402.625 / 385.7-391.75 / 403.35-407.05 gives -0.040 nm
